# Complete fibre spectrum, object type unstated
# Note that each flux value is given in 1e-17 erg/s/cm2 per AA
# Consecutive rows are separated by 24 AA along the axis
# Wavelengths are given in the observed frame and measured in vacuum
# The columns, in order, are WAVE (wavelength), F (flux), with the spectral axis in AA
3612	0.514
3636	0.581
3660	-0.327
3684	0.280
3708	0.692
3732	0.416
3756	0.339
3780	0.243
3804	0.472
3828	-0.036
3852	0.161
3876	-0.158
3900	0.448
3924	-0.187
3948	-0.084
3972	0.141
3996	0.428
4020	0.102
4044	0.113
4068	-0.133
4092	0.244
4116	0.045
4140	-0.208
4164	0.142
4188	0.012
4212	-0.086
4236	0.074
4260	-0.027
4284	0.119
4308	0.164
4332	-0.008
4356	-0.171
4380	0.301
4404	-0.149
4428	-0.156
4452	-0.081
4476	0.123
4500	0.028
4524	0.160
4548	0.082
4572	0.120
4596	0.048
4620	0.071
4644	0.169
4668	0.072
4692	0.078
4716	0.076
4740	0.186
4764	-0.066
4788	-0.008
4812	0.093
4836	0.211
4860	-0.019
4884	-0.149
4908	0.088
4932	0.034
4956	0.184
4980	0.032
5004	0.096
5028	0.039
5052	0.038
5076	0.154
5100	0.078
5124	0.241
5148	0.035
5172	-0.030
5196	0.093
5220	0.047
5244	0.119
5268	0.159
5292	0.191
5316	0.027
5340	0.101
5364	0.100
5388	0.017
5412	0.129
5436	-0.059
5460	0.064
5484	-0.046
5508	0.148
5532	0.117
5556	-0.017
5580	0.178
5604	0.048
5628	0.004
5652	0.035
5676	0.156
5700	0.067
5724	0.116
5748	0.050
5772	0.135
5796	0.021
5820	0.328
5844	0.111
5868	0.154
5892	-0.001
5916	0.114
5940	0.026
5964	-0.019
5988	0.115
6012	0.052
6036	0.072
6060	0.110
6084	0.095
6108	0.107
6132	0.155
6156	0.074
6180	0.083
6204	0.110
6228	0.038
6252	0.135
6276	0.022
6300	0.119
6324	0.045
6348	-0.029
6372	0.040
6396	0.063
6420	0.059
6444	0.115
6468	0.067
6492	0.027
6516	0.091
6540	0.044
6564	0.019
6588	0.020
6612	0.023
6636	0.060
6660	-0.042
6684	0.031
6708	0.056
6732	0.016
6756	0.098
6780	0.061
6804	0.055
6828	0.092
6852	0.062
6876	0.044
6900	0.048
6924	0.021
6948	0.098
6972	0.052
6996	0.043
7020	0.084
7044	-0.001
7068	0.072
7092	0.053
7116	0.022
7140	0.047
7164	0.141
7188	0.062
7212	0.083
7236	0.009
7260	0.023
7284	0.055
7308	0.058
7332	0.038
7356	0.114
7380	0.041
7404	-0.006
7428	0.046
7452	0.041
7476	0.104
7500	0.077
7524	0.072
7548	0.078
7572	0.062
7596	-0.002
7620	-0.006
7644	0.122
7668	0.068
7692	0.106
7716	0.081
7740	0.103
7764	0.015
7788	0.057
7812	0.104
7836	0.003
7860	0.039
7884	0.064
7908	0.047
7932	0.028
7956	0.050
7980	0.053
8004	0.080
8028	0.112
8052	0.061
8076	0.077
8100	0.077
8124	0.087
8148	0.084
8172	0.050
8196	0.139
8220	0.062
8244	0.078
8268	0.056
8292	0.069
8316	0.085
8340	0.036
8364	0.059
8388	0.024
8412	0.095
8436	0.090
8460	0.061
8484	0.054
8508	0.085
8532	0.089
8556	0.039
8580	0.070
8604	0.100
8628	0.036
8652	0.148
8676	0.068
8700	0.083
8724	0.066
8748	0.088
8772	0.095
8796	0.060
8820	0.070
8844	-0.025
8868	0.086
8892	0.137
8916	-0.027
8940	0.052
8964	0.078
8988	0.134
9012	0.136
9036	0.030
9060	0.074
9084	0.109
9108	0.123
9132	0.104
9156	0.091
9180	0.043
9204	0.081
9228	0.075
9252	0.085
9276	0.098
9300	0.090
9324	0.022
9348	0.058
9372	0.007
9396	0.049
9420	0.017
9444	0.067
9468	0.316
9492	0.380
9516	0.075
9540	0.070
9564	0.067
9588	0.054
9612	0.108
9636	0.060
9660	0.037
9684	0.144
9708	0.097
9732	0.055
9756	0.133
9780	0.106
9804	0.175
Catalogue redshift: 1.542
